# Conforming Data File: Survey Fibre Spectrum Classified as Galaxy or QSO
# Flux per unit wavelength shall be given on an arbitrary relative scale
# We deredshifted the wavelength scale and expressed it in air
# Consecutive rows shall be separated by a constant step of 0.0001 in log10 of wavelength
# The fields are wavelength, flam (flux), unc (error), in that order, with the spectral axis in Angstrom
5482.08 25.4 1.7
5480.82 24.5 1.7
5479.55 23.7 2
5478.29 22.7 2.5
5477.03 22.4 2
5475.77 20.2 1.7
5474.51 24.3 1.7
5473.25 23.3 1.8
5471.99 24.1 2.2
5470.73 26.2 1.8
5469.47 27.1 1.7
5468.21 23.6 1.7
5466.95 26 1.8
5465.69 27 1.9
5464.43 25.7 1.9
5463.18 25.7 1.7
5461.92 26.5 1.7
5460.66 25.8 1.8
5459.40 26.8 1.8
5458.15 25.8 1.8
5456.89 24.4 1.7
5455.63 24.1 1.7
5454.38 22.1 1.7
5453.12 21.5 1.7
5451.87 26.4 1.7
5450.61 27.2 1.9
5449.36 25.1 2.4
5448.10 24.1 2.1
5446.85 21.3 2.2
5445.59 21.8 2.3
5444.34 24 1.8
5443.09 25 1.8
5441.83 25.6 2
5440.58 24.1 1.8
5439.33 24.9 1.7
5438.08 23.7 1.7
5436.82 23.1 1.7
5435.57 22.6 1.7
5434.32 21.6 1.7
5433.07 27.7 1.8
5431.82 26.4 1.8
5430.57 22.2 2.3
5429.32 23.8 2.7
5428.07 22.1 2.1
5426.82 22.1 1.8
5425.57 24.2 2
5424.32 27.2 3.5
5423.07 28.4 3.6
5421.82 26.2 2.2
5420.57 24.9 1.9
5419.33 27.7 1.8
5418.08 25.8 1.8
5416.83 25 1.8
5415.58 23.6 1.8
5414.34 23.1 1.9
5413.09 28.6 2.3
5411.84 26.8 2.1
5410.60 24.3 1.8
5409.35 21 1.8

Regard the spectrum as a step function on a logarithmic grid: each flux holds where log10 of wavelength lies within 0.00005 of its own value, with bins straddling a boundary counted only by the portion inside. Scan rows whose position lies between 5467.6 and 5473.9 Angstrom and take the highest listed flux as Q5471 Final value 27.1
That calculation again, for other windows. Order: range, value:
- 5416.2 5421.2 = 27.7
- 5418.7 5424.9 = 28.4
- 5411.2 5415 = 28.6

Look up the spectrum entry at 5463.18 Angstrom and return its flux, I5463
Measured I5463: 25.7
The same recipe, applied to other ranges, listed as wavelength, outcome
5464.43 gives 25.7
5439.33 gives 24.9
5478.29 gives 22.7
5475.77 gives 20.2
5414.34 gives 23.1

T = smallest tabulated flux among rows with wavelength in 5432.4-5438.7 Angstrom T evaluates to 21.6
